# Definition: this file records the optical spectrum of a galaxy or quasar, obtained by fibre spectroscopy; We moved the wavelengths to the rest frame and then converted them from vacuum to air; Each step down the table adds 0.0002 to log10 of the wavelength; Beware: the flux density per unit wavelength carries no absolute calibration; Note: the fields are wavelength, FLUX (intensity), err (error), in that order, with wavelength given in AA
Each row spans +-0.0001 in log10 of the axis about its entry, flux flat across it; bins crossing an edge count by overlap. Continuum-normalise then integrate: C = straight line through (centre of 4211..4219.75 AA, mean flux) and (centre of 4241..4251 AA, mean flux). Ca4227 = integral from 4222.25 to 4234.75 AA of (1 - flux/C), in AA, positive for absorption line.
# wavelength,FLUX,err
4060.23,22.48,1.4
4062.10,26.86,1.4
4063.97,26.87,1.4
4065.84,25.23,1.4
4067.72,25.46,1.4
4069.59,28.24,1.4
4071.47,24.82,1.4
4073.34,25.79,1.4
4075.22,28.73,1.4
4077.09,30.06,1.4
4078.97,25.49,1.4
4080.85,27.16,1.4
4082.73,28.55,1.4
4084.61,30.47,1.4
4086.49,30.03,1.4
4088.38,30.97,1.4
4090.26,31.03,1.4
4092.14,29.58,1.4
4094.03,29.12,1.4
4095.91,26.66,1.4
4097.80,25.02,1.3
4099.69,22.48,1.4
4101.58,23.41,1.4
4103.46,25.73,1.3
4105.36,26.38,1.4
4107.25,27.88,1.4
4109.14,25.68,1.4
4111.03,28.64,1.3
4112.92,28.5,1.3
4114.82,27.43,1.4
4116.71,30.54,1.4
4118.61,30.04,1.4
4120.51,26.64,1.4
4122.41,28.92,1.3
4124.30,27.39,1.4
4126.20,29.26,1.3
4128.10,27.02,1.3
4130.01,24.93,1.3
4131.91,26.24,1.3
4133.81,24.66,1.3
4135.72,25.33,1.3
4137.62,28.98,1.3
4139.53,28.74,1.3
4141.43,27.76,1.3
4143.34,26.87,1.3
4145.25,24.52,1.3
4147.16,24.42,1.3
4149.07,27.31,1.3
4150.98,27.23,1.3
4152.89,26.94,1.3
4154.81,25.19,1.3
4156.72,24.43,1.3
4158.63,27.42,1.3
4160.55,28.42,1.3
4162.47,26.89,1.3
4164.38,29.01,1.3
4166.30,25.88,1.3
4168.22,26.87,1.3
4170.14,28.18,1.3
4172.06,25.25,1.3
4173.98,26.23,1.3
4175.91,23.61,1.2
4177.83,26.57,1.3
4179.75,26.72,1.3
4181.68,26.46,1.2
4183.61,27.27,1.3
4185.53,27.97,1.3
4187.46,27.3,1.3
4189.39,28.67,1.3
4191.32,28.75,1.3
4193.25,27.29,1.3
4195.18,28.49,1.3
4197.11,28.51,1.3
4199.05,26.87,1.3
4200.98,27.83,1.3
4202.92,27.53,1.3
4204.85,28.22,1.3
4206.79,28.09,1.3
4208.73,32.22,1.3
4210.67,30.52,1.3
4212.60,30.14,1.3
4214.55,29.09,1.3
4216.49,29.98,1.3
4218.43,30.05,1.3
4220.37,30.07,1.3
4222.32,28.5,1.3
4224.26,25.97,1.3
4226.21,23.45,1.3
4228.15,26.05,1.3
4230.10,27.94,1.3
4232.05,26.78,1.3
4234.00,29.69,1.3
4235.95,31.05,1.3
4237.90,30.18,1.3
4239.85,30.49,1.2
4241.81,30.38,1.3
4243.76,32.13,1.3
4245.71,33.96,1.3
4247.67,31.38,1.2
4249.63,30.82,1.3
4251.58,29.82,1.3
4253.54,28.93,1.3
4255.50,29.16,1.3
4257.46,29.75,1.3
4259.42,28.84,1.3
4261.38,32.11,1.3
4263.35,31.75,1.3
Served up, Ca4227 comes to 1.6 AA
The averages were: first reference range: 29.9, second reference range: 31.7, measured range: 26.8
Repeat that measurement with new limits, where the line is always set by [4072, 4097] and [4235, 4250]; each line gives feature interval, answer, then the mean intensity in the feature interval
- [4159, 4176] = 1.8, 26.9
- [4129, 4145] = 1.6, 26.6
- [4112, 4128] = 0.4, 28.5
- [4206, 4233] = 2.1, 28.5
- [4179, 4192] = 1.2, 27.6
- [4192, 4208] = 1.4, 27.9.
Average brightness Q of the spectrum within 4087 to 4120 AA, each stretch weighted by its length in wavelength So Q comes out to 27.6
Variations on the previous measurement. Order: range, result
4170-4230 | 27.8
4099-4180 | 26.8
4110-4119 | 28.9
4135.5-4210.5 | 27.2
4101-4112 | 26.4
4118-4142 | 27.3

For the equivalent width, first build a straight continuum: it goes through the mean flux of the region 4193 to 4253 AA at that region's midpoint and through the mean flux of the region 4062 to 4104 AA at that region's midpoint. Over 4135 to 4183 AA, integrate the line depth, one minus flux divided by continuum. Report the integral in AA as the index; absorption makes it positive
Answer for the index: 2.9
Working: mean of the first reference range 27.3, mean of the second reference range 29.2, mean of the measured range 26.6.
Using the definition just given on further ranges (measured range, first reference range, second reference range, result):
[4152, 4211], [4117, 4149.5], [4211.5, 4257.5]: 1.7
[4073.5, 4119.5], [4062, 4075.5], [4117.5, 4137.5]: -1.9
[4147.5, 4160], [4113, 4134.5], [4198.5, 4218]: 0.8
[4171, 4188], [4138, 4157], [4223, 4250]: 0.7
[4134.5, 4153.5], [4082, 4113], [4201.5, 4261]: 1.0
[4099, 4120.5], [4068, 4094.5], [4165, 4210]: 0.9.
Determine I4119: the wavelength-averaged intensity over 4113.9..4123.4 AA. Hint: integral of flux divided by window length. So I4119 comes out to 28.7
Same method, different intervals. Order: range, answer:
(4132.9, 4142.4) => 27.1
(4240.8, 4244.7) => 31.2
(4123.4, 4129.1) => 27.8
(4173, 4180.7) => 25.8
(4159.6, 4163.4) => 27.6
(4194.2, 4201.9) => 27.9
